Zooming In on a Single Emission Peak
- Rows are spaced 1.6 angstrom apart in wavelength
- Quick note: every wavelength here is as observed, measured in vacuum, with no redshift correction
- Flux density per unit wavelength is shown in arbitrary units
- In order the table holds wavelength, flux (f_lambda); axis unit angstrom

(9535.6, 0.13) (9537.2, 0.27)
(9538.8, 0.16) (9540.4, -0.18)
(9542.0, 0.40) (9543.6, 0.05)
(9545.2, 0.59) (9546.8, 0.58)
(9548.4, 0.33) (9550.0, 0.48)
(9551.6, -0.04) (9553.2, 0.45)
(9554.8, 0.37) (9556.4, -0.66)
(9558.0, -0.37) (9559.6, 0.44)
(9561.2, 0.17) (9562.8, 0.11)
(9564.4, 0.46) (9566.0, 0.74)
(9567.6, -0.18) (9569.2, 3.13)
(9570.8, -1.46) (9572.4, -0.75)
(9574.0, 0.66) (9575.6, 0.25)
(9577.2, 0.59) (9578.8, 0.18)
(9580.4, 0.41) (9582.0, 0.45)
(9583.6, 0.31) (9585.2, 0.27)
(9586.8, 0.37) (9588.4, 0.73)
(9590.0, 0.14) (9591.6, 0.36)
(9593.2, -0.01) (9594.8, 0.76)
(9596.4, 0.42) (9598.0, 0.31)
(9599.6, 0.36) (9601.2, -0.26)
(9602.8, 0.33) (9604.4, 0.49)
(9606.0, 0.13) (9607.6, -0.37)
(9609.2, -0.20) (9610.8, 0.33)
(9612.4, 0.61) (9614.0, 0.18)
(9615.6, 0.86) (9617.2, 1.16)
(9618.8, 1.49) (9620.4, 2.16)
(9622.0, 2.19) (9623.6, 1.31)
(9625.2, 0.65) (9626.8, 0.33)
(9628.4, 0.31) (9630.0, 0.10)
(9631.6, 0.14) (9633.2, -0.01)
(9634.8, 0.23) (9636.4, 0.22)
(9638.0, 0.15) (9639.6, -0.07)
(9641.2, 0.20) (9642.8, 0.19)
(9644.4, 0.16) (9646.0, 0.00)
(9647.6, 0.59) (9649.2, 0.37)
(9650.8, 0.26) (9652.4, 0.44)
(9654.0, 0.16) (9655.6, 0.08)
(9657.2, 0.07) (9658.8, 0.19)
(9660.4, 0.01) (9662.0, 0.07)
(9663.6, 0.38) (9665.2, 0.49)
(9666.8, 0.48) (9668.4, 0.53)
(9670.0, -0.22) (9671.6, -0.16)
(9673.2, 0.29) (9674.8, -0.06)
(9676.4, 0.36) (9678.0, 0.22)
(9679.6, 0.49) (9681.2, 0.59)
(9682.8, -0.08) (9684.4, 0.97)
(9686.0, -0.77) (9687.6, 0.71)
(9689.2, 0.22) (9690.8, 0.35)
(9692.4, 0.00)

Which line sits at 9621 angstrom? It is Hgamma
